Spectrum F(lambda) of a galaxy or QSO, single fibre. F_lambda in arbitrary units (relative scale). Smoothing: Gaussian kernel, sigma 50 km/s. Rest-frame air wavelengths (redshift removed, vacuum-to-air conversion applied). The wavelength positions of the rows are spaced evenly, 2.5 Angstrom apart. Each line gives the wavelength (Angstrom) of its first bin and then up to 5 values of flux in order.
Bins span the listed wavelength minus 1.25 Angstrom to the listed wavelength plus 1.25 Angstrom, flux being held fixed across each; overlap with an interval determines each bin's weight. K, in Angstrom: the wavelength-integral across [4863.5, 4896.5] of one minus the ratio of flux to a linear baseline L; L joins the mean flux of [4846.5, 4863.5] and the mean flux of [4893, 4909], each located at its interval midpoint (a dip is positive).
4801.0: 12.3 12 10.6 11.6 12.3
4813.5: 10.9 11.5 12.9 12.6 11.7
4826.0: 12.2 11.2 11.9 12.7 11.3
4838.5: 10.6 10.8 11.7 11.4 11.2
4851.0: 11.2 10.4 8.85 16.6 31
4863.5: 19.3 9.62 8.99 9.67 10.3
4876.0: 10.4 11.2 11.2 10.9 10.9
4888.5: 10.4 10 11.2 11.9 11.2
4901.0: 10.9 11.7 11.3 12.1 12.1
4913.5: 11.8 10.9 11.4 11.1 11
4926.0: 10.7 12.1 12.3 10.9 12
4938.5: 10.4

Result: 5.7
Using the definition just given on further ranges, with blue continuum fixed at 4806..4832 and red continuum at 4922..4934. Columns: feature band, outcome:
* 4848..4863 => -4.6 Angstrom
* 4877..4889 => 0.7 Angstrom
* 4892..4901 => 0.2 Angstrom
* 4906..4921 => -0.1 Angstrom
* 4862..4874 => -0.4 Angstrom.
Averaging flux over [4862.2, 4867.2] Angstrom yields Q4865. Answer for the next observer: 14.7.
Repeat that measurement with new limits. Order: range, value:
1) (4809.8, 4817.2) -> 11.6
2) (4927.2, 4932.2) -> 12.2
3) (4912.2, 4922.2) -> 11.3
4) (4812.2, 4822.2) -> 12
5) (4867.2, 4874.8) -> 9.66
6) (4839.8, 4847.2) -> 11.3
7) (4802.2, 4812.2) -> 11.6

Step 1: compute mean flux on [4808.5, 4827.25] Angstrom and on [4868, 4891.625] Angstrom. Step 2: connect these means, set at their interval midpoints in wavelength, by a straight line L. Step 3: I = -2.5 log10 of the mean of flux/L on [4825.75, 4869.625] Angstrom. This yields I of -0.15 mag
